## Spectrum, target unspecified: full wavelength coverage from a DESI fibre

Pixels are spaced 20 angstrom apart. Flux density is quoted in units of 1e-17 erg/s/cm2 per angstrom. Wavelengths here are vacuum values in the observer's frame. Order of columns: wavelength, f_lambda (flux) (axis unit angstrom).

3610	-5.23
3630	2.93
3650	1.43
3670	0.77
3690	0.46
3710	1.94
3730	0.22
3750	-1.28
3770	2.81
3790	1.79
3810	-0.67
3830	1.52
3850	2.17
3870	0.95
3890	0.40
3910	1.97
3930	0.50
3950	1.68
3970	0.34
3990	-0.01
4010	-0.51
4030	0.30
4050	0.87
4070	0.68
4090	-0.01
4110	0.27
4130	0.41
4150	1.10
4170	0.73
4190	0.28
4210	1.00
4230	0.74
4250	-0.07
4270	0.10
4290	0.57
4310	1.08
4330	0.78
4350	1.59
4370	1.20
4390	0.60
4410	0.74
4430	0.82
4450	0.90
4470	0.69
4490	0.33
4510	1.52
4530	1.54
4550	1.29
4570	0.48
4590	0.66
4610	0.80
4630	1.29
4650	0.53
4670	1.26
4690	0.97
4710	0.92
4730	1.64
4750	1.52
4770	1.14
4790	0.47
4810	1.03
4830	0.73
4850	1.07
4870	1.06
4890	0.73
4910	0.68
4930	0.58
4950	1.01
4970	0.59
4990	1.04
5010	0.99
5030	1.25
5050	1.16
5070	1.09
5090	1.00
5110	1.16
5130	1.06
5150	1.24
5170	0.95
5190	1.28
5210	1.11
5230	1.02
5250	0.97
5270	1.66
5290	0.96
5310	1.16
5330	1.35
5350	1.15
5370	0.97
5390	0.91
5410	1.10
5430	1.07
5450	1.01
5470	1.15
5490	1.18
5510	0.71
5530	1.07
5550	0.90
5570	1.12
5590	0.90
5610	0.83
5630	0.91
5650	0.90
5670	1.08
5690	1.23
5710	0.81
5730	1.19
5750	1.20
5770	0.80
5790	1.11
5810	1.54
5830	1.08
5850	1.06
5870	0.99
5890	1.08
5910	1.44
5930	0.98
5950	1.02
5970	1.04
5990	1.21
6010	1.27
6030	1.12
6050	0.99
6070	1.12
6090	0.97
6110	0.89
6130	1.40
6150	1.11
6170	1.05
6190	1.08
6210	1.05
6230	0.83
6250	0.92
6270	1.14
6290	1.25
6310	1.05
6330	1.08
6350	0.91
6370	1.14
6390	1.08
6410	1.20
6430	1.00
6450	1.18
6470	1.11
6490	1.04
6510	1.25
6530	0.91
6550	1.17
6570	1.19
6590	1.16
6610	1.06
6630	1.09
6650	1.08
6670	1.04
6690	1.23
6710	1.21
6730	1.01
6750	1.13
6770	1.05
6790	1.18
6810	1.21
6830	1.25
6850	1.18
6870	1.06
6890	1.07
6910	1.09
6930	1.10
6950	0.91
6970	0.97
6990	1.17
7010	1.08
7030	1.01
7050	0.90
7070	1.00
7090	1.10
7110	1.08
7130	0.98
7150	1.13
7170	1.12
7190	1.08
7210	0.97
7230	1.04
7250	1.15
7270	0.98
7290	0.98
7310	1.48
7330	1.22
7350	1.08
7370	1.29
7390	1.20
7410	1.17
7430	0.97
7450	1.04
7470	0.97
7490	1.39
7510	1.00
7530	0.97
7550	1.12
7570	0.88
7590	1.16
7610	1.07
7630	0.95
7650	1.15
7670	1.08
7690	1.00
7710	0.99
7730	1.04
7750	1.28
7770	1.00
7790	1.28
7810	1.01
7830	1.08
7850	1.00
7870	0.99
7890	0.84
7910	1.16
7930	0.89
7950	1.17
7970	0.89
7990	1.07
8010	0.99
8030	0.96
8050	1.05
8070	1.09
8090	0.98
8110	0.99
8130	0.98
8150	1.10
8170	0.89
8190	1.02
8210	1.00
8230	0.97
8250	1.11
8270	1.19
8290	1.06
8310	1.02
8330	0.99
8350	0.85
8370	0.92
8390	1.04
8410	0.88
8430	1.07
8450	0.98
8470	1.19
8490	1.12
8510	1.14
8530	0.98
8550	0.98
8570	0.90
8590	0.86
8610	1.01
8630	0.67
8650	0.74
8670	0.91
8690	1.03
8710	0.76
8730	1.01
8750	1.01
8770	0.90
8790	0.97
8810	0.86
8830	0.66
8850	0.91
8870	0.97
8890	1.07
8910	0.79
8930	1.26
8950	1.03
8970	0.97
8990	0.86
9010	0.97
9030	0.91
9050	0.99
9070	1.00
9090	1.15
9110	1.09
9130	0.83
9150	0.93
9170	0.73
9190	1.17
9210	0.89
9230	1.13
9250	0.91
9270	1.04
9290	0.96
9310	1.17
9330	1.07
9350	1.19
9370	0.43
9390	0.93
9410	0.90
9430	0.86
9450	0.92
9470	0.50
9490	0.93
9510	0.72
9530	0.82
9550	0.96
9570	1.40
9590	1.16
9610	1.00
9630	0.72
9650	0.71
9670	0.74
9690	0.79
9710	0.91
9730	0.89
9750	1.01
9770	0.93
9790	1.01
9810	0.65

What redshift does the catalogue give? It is 0.11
